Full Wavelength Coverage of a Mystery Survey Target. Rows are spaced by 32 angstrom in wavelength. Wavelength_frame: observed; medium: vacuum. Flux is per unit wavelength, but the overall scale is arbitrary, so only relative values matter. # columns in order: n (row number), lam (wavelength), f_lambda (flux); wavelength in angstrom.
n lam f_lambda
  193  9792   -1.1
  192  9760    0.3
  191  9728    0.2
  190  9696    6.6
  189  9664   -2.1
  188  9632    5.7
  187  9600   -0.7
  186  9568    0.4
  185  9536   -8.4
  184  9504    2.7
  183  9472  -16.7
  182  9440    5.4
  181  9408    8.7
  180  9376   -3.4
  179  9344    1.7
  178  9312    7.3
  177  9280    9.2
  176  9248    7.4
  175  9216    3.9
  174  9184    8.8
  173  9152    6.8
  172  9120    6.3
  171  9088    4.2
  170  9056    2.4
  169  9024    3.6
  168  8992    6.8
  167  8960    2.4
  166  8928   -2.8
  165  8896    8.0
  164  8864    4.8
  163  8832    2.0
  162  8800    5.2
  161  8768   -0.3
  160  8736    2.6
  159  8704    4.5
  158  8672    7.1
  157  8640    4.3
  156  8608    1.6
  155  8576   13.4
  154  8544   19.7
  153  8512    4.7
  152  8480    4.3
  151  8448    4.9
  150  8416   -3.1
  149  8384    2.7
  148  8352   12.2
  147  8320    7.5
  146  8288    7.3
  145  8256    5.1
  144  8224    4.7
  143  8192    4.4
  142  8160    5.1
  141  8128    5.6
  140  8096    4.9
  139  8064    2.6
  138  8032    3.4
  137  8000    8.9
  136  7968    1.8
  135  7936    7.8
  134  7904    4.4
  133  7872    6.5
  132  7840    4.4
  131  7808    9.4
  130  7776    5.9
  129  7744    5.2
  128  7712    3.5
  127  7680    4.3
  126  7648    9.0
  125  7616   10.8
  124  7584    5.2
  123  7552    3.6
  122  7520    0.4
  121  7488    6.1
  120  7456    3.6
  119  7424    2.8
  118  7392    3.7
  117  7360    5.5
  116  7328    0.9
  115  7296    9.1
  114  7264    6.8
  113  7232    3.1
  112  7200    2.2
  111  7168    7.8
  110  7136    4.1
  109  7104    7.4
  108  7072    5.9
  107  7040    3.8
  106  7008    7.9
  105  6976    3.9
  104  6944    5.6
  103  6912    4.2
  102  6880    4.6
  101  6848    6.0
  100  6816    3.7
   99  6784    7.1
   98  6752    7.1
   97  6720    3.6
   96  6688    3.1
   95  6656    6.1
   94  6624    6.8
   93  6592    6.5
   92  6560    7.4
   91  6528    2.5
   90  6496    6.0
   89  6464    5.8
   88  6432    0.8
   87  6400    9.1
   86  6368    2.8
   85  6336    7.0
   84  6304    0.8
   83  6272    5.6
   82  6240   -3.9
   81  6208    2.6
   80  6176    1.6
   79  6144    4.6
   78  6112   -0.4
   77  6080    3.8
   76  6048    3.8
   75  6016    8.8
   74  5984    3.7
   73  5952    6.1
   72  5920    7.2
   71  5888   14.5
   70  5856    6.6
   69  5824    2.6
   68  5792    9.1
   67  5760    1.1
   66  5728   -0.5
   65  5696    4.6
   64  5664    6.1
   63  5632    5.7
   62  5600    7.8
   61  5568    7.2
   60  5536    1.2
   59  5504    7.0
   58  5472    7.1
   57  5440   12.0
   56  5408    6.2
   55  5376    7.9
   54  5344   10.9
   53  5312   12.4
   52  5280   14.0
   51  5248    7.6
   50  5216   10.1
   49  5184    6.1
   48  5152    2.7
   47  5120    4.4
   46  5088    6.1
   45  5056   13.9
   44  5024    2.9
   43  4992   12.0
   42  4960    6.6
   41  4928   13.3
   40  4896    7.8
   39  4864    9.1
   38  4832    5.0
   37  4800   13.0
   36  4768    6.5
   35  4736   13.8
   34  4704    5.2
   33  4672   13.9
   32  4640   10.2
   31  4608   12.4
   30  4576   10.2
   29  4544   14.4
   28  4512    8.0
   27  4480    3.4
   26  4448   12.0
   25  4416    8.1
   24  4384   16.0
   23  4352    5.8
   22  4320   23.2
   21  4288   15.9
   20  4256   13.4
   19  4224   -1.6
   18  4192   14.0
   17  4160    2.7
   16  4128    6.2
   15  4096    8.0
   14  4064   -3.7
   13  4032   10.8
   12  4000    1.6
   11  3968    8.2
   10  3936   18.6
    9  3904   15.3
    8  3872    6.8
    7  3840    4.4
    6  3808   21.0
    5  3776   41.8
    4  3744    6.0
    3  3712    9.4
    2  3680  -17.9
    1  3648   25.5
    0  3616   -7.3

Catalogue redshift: 1.30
